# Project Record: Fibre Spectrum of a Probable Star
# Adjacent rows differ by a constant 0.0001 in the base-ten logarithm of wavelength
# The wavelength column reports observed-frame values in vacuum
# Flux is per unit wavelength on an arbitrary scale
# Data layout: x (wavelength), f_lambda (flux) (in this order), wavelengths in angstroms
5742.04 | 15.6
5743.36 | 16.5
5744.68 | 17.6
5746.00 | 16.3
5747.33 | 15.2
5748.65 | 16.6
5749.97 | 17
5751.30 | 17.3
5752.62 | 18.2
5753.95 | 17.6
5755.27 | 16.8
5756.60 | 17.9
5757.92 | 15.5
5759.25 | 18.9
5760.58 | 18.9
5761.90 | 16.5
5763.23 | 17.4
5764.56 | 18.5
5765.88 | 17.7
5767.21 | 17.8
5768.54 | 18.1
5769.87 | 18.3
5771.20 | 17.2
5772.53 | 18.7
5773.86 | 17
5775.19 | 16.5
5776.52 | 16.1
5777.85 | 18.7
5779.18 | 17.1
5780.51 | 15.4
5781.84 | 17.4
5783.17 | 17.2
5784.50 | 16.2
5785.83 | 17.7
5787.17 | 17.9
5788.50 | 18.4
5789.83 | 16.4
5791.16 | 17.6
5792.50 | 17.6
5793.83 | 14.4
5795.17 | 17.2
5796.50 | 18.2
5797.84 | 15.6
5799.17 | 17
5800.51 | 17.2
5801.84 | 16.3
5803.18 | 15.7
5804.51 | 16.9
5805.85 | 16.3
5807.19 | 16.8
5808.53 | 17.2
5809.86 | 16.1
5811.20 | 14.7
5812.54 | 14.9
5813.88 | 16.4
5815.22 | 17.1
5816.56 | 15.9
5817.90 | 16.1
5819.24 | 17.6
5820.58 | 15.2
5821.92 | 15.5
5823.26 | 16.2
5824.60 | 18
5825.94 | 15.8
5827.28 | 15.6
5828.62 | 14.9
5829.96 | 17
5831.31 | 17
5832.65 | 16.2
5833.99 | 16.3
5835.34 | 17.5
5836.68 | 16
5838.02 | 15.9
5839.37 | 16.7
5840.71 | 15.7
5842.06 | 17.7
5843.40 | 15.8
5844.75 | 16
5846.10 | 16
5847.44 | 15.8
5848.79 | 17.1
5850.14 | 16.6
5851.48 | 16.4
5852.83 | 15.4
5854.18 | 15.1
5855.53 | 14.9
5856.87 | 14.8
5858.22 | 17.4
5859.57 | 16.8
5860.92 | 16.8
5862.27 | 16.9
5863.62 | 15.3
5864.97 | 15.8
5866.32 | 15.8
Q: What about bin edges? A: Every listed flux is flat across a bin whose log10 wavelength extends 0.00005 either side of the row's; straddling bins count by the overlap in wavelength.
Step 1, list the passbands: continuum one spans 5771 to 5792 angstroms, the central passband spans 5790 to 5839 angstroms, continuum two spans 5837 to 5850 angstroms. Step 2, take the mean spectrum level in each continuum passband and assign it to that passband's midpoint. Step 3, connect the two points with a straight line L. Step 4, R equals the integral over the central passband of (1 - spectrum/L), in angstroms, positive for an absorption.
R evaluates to 1.0 angstroms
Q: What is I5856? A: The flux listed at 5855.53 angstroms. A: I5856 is 14.9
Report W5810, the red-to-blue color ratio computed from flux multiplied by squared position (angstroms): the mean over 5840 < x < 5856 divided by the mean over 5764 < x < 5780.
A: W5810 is 0.94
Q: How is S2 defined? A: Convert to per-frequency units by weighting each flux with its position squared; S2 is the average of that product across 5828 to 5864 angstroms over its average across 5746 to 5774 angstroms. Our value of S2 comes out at 0.96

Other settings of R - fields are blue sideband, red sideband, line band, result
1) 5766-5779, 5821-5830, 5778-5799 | 0.2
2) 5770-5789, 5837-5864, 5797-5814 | 0.6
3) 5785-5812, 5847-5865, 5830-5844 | -0.2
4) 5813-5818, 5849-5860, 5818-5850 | -0.3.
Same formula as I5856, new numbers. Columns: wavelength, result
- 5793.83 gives 14.4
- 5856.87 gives 14.8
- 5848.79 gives 17.1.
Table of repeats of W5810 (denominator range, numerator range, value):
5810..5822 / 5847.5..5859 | 1.01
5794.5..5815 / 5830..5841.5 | 1.01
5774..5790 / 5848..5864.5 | 0.97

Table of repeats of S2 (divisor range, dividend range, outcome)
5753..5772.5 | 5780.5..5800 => 0.97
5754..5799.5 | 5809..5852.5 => 0.96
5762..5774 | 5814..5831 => 0.93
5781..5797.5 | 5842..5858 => 0.95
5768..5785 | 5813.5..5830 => 0.96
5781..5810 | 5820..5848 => 0.97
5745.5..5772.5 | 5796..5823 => 0.95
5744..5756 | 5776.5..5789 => 1.03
